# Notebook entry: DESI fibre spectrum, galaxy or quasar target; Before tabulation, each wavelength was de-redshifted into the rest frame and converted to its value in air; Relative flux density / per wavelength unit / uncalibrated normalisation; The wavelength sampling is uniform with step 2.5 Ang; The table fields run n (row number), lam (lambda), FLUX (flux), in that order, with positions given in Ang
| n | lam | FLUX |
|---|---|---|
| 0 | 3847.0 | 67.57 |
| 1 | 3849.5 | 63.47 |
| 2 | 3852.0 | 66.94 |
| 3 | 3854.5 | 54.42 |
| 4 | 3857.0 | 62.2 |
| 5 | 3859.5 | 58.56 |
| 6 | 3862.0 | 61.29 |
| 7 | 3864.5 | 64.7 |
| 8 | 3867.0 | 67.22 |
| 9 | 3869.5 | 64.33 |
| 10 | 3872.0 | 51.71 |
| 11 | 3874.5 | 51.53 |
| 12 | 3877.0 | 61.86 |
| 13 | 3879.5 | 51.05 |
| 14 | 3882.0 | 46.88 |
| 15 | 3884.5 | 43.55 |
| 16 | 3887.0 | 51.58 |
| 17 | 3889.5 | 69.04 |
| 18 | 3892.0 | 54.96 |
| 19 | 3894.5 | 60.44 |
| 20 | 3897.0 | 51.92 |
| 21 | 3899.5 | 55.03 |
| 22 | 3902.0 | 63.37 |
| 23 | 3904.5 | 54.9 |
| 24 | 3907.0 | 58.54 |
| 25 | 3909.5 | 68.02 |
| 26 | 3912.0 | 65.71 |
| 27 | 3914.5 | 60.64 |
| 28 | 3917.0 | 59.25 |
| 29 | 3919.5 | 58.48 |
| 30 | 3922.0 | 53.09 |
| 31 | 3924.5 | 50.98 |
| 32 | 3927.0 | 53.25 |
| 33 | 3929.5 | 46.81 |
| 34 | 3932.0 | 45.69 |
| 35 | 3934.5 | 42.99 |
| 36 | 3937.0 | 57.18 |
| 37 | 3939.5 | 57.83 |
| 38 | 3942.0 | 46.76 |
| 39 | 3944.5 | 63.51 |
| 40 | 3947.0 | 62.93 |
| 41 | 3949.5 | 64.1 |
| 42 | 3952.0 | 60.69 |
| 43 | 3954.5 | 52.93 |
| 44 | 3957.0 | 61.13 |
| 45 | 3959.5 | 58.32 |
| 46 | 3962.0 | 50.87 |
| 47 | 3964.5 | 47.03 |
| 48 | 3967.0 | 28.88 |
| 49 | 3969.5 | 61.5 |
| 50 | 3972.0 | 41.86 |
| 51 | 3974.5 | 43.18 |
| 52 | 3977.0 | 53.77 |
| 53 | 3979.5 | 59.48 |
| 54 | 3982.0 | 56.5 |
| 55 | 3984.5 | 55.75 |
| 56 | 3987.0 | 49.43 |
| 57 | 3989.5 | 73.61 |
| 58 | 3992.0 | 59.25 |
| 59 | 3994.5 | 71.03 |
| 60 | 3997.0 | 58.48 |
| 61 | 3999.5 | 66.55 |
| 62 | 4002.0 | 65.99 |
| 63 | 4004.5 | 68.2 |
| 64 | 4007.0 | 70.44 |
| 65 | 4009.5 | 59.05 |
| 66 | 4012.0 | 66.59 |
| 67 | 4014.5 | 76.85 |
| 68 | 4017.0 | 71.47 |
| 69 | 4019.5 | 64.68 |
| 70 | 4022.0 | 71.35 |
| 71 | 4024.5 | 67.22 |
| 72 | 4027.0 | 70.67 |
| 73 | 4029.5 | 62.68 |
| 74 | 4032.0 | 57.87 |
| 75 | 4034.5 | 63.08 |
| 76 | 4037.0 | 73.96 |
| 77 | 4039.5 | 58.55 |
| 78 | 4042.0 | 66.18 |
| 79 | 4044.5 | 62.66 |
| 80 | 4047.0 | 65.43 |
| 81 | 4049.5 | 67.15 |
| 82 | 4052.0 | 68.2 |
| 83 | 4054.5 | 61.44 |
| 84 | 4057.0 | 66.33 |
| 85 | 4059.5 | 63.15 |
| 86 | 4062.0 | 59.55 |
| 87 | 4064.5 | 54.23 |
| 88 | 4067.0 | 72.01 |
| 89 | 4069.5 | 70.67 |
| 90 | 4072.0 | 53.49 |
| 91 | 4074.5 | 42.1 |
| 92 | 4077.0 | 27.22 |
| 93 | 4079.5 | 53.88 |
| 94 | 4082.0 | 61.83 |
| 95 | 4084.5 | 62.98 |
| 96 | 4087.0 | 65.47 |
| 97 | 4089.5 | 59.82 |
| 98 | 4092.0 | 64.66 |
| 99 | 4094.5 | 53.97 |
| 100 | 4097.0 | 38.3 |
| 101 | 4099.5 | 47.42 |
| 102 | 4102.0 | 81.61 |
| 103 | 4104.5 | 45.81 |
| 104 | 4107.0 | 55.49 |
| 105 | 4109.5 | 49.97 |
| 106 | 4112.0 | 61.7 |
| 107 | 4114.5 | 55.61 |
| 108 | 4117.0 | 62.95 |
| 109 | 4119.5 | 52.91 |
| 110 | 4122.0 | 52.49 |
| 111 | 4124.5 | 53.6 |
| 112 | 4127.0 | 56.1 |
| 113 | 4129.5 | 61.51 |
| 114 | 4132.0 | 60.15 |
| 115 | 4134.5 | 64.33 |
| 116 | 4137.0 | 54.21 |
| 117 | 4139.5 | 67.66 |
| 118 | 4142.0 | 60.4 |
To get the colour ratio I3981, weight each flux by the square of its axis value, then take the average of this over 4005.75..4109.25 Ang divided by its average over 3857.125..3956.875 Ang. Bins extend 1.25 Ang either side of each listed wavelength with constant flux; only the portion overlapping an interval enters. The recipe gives 1.17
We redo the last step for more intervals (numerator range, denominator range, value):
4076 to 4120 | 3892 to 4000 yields 1.08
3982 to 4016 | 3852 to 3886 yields 1.20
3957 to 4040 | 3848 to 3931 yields 1.11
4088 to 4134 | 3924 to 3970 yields 1.15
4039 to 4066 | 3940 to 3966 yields 1.17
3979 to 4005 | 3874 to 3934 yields 1.17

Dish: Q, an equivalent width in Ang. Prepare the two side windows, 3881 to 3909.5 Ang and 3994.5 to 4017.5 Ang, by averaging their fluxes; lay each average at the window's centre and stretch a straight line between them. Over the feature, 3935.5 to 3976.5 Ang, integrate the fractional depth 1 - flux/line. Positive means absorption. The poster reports 5.6 Ang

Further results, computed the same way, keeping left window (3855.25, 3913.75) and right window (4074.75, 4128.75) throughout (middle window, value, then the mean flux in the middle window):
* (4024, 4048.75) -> -3.8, 64.8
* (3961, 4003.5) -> 0.9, 55.6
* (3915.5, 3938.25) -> 2.2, 52.1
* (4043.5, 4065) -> -2.9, 63.4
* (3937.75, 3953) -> -0.5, 59.2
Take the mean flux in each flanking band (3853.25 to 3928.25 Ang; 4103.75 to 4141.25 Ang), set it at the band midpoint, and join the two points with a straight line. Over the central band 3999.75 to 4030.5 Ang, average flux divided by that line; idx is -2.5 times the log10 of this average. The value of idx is -0.18 mag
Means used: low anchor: 57.6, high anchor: 57.2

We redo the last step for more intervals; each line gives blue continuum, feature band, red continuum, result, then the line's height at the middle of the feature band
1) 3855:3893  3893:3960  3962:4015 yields 0.02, 57.8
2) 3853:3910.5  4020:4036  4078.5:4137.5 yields -0.14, 57.5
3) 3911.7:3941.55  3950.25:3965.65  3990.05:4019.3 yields 0.07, 59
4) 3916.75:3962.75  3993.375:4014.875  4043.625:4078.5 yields -0.16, 57.4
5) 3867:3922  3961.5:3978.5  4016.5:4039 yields 0.32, 62.6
